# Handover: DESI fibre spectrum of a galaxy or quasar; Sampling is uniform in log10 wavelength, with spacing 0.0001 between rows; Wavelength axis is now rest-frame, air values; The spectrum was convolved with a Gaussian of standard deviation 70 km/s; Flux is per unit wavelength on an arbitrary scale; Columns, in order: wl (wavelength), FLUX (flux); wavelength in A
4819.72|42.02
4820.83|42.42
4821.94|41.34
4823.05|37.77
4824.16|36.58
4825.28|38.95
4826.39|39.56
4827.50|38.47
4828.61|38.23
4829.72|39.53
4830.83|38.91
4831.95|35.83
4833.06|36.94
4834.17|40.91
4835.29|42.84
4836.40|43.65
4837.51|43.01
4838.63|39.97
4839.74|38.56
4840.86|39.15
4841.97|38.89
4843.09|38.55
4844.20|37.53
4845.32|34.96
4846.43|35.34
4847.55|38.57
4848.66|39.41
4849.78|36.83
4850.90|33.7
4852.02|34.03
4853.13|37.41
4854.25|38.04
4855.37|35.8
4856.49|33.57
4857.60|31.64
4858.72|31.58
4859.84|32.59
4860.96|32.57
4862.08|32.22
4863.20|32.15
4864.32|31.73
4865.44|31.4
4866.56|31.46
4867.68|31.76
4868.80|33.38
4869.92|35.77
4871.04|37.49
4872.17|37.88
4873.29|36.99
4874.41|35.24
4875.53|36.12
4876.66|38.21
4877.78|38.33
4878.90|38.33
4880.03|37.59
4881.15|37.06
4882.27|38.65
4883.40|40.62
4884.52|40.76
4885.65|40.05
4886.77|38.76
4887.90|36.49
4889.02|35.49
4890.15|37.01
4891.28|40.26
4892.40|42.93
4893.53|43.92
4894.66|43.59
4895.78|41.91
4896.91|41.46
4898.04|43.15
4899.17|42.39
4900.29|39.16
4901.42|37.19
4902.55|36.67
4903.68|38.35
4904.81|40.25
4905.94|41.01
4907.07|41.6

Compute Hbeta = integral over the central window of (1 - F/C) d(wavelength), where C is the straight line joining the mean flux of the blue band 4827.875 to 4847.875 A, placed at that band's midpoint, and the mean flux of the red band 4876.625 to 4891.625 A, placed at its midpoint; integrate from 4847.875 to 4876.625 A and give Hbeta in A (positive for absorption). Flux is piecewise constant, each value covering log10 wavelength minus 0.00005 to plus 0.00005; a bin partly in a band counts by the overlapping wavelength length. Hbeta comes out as 3.1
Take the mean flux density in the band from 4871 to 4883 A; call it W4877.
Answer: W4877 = 37.5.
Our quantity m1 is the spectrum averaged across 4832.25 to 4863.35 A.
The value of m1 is 36.9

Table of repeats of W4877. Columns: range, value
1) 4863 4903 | 37.9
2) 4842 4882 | 35.4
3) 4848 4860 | 35.1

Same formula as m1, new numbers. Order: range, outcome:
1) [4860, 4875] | 33.8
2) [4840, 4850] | 37.7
